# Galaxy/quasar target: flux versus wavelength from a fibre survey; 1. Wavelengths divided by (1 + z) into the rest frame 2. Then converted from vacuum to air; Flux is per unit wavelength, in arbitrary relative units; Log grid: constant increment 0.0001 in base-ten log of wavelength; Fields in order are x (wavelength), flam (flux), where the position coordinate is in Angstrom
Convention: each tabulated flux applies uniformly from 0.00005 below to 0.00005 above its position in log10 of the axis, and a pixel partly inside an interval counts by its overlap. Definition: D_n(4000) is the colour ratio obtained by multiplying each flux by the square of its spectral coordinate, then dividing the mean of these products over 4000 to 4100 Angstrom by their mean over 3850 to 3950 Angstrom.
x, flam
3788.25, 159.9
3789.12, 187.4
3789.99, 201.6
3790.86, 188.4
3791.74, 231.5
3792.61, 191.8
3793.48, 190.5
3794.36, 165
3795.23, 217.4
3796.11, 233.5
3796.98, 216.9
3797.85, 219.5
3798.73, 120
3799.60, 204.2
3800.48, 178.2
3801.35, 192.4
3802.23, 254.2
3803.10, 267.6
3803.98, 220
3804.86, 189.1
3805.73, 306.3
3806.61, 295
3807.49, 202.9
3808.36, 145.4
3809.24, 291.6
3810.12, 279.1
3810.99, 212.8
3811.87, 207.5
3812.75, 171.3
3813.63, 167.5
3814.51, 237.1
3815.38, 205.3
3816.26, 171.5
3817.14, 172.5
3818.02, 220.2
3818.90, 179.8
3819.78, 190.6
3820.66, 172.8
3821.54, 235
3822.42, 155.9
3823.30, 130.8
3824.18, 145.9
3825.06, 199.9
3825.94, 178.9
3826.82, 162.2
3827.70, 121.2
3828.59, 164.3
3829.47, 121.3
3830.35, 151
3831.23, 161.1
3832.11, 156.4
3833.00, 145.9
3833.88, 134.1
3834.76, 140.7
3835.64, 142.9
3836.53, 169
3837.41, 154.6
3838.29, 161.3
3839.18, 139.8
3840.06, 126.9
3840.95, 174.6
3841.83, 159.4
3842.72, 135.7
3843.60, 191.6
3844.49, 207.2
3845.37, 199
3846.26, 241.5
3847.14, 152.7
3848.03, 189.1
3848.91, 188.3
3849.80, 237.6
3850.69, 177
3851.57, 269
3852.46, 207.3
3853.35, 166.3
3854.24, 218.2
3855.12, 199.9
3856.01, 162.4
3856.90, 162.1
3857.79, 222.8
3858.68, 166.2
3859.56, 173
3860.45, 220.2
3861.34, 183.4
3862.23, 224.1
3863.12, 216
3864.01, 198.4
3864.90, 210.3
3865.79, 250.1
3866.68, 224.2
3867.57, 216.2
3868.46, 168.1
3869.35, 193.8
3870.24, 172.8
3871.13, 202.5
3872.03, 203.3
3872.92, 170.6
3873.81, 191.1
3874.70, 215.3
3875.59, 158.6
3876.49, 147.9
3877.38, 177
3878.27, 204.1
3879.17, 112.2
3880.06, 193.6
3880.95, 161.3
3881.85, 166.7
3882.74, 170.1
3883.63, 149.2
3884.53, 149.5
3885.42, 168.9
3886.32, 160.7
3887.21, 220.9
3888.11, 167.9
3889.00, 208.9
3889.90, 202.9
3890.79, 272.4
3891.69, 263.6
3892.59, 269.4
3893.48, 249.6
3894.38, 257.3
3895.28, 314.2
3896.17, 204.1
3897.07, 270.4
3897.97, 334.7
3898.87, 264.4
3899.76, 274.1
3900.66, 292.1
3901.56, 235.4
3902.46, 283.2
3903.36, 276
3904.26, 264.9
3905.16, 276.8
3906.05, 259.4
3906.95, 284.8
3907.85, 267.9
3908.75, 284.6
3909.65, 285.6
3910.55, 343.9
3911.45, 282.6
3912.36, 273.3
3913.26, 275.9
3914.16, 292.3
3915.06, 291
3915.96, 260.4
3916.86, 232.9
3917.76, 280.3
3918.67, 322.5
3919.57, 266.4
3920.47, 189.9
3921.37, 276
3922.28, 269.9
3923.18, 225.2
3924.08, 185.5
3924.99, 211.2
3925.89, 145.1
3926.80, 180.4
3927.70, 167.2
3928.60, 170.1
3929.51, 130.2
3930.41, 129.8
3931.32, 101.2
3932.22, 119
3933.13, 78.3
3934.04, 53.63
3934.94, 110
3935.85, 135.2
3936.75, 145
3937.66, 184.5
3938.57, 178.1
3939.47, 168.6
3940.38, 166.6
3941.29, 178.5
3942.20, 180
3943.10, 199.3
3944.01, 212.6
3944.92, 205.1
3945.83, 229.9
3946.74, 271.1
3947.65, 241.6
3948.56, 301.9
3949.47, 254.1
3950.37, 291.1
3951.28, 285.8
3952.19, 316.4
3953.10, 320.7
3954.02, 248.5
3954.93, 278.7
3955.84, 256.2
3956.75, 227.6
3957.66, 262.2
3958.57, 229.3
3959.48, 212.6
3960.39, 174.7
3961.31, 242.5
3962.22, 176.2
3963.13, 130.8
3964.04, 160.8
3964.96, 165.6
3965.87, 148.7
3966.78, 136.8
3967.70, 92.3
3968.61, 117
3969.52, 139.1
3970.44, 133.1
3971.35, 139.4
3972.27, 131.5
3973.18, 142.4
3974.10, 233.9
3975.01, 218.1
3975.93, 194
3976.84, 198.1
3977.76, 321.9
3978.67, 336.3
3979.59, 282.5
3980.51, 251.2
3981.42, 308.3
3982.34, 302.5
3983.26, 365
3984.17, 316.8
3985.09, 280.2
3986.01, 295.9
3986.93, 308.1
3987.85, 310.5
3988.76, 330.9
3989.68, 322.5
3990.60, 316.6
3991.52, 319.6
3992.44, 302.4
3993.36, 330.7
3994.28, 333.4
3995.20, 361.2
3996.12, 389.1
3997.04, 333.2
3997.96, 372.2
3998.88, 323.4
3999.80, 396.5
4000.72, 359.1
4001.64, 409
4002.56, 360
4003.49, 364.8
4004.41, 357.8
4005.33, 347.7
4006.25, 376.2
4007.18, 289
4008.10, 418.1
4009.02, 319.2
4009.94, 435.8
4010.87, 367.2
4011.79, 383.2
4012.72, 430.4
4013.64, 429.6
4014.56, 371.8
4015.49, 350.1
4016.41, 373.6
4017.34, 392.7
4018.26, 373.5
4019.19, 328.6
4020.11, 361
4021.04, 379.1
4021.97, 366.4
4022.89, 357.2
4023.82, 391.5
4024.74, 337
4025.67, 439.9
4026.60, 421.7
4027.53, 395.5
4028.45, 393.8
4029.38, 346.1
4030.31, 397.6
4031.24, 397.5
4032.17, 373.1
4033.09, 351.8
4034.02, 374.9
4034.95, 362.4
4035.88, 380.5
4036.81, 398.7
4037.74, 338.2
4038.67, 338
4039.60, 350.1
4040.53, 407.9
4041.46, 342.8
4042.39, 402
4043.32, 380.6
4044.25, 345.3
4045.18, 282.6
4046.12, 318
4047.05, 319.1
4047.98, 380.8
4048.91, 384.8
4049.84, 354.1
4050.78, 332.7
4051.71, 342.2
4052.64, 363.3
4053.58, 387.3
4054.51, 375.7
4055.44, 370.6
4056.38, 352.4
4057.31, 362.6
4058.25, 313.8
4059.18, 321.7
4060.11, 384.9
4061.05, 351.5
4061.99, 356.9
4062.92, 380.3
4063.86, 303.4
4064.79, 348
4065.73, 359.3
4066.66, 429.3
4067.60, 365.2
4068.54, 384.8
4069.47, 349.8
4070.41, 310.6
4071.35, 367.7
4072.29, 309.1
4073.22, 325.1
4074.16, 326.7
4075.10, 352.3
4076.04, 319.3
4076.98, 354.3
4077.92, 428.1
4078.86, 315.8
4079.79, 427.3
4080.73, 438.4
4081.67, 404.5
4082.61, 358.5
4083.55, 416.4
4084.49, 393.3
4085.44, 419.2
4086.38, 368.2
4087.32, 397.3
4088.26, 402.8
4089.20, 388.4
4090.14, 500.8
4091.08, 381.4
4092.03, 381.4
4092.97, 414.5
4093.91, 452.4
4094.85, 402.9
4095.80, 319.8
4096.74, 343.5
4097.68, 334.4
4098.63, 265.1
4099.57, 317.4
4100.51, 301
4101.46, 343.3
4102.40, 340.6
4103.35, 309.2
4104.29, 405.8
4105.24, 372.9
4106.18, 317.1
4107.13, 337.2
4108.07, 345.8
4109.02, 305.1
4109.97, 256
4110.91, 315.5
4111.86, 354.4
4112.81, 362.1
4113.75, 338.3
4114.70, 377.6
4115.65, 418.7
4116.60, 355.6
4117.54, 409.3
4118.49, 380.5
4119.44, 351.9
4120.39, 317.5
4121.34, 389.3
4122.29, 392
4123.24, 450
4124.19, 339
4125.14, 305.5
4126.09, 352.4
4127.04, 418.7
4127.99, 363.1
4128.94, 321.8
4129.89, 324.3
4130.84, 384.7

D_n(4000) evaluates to 1.9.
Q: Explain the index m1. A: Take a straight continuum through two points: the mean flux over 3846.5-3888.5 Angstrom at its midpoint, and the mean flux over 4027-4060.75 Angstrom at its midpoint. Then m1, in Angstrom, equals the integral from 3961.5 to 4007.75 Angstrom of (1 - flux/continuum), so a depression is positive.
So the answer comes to 5.1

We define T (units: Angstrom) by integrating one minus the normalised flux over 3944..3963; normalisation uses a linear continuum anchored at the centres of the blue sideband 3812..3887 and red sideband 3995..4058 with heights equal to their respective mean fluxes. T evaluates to 2.74 Angstrom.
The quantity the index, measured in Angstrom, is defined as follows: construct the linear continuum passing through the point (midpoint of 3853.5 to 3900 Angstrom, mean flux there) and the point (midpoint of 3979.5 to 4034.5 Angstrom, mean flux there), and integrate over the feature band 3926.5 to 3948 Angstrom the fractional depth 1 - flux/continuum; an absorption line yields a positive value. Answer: 8.8 Angstrom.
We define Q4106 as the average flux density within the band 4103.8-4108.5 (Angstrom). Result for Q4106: 356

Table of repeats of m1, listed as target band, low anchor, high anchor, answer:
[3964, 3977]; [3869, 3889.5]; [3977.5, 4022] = 6.4 Angstrom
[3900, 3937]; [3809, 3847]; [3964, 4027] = 3.3 Angstrom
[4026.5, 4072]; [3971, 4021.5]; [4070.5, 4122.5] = -2.0 Angstrom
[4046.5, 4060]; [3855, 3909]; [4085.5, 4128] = -1.1 Angstrom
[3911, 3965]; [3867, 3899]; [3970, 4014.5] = 9.6 Angstrom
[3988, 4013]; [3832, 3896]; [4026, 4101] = -3.6 Angstrom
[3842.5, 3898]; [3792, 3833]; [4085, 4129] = 6.6 Angstrom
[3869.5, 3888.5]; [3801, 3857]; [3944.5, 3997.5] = 3.2 Angstrom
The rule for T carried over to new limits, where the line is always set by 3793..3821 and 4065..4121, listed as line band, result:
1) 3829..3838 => 3.0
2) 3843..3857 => 2.1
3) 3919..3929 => 2.3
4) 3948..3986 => 8.6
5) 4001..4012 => -1.8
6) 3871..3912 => 4.3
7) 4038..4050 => -0.6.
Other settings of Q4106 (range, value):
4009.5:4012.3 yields 394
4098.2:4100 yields 292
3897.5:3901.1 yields 291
